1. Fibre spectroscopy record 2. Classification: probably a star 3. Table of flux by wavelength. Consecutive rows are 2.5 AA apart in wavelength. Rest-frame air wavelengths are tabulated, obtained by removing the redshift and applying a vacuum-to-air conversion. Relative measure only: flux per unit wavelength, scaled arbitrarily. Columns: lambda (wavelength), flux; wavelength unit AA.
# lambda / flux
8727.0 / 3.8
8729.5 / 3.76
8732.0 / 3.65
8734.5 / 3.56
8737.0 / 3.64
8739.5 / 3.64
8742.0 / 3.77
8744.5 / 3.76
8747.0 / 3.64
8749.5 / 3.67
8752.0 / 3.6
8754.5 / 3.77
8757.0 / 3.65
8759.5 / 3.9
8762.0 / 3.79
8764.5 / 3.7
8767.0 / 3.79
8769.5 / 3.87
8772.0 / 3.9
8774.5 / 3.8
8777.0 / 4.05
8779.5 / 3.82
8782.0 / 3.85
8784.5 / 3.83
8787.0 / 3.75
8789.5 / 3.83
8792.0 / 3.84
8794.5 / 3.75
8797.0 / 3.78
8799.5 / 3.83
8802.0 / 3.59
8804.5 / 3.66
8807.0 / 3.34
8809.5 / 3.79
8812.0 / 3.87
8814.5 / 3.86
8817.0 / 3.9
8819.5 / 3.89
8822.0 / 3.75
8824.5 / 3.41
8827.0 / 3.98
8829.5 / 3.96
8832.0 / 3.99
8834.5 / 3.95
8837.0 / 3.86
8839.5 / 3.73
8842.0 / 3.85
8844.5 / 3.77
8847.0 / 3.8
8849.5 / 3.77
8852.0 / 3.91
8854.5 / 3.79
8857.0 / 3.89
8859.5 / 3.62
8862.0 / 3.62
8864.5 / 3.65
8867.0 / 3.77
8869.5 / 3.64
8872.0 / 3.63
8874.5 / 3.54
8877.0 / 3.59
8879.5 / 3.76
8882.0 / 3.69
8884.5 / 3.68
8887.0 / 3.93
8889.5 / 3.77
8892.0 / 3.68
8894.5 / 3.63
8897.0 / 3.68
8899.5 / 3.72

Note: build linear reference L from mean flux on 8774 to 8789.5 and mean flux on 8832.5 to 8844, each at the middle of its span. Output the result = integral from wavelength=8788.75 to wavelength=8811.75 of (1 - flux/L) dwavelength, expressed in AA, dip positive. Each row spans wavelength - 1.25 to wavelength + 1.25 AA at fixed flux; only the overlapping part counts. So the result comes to 0.8 AA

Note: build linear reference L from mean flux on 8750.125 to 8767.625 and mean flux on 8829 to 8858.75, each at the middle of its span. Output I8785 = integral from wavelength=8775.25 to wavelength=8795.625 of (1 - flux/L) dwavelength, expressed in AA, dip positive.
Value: -0.4 AA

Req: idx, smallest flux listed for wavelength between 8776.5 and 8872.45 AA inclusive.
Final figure 3.34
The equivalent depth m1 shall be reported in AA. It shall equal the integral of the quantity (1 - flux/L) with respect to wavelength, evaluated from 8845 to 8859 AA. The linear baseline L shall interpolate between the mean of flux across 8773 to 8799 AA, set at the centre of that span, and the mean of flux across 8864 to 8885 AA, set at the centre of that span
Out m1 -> -0.4 AA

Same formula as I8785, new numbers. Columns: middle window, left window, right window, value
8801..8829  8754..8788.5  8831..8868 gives 0.5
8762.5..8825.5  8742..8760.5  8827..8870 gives -0.4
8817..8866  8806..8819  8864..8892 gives -0.9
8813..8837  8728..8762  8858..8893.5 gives -1.1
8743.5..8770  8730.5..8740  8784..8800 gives -0.3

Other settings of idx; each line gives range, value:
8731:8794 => 3.56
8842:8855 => 3.77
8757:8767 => 3.65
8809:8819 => 3.79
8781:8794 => 3.75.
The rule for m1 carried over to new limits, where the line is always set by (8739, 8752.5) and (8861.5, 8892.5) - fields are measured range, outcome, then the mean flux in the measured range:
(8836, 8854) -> -0.59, 3.81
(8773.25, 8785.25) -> -0.60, 3.87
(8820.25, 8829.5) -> -0.17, 3.76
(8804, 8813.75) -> 0.03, 3.68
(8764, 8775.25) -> -0.40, 3.82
